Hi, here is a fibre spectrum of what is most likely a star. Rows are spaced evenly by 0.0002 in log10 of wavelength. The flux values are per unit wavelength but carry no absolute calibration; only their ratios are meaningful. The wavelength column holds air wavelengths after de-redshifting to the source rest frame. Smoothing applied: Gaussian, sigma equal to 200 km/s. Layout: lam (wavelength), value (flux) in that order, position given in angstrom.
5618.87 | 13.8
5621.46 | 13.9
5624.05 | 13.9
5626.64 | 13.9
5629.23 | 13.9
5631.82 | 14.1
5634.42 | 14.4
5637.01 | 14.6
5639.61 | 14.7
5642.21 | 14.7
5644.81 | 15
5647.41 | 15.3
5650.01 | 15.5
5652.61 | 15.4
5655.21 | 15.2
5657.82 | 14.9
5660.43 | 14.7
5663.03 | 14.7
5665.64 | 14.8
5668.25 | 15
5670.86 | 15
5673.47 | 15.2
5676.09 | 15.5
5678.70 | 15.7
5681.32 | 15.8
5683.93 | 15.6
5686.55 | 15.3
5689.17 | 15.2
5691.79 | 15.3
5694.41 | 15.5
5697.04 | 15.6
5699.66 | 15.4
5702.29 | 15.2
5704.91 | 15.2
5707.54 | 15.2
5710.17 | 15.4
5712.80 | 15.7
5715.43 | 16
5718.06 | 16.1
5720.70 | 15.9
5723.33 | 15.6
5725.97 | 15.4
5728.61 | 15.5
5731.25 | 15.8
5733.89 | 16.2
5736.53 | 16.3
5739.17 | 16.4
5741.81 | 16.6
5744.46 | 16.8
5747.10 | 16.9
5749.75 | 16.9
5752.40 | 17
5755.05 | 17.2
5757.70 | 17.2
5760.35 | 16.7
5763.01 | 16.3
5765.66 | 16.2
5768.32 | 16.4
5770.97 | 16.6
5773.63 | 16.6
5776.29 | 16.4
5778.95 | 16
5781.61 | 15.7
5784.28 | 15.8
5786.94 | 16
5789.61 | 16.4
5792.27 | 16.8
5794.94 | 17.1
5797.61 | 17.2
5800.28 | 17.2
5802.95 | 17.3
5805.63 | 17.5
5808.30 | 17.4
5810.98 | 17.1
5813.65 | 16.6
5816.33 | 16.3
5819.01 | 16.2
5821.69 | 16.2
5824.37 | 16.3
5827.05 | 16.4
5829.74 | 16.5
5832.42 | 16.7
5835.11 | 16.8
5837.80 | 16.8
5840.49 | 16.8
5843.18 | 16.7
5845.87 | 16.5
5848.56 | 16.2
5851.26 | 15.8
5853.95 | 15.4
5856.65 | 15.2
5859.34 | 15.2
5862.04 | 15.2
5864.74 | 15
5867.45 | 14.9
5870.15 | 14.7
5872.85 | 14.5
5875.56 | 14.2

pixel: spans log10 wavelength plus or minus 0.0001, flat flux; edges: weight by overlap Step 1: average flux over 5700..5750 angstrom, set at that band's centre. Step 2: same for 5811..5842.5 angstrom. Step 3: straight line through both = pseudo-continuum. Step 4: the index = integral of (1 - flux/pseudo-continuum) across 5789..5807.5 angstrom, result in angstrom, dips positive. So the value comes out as -0.8 angstrom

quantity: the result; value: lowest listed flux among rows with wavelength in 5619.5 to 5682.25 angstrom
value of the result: 13.9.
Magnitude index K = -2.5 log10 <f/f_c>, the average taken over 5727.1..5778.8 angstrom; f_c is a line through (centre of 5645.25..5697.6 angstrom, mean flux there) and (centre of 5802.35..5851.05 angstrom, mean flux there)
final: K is -0.04 mag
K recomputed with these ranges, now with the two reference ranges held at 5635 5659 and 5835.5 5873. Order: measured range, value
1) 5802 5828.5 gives -0.077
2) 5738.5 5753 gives -0.097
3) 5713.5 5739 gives -0.042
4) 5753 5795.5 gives -0.070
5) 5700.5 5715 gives -0.012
